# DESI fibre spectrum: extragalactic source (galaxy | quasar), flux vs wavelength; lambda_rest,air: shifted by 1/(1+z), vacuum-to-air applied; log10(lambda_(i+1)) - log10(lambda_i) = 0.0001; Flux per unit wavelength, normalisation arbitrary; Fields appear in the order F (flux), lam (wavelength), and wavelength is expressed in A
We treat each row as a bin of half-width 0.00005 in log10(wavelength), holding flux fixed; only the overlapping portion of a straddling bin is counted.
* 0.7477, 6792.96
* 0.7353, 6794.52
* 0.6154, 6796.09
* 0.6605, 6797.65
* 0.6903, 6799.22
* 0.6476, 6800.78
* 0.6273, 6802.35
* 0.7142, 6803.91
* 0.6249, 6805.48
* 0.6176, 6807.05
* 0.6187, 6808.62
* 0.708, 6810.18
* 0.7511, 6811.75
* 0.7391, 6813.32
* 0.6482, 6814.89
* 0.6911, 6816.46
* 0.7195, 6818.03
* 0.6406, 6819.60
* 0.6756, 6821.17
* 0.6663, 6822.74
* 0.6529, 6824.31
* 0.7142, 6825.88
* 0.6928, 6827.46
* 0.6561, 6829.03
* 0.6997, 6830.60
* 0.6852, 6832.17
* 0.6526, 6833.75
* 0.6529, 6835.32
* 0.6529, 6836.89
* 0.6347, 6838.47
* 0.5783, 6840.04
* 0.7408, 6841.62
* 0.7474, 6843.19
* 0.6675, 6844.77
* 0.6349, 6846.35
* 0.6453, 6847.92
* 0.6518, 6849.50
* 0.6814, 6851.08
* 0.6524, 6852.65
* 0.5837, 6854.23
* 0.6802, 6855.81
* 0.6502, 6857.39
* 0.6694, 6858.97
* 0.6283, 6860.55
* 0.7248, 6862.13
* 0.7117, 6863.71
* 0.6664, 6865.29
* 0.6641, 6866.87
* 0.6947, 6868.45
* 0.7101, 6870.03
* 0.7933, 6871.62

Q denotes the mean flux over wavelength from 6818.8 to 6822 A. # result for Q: 0.659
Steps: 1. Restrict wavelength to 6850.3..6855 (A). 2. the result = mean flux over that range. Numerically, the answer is 0.64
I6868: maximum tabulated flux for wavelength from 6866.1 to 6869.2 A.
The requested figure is 0.6947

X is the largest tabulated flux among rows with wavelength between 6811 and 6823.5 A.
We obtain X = 0.7511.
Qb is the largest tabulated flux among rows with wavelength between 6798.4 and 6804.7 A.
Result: 0.7142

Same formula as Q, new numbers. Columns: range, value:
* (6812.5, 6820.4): 0.688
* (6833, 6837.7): 0.653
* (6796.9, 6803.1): 0.656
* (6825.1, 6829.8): 0.687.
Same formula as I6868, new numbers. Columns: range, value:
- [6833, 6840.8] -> 0.6529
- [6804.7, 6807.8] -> 0.6249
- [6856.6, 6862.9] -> 0.7248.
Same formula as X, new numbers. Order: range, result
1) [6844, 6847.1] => 0.6675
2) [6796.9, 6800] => 0.6903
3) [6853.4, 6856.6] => 0.6802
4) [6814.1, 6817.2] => 0.6911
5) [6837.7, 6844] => 0.7474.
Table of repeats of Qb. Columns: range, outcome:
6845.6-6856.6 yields 0.6814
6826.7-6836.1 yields 0.6997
